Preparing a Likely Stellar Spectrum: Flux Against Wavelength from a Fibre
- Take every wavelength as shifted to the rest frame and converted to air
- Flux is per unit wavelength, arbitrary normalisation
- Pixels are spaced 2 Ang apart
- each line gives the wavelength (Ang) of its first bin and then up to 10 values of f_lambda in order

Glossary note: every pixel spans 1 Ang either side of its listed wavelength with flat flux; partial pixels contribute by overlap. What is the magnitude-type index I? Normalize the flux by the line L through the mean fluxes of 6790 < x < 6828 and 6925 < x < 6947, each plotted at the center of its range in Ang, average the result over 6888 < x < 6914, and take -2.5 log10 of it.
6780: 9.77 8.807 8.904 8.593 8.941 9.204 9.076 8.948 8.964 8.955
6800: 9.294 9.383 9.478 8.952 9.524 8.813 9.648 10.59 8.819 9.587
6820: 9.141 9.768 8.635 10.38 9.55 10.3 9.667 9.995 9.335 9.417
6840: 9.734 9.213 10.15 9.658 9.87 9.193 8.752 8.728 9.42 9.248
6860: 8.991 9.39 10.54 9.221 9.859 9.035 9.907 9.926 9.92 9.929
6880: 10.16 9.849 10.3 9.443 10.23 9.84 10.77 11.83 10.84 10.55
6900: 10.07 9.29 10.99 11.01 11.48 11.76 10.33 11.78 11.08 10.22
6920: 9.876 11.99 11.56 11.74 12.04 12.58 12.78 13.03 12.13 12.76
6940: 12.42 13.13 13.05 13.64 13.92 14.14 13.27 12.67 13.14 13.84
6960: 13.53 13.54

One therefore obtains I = 0.10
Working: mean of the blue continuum 9.33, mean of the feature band 10.8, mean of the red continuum 12.7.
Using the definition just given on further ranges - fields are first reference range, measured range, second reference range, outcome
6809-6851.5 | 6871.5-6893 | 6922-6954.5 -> 0.11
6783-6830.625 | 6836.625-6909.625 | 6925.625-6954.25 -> 0.12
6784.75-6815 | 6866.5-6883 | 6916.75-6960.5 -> 0.13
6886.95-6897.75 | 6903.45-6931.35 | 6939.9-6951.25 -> 0.06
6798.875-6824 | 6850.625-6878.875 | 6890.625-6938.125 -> 0.10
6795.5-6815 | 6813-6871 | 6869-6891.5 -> 0.01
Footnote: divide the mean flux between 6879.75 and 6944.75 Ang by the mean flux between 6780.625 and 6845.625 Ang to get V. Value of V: 1.2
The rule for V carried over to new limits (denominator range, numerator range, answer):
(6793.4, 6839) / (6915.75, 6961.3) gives 1.33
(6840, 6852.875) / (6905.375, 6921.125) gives 1.15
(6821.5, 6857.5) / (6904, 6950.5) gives 1.26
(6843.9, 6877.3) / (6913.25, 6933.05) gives 1.22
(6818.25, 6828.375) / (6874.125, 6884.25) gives 1.05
